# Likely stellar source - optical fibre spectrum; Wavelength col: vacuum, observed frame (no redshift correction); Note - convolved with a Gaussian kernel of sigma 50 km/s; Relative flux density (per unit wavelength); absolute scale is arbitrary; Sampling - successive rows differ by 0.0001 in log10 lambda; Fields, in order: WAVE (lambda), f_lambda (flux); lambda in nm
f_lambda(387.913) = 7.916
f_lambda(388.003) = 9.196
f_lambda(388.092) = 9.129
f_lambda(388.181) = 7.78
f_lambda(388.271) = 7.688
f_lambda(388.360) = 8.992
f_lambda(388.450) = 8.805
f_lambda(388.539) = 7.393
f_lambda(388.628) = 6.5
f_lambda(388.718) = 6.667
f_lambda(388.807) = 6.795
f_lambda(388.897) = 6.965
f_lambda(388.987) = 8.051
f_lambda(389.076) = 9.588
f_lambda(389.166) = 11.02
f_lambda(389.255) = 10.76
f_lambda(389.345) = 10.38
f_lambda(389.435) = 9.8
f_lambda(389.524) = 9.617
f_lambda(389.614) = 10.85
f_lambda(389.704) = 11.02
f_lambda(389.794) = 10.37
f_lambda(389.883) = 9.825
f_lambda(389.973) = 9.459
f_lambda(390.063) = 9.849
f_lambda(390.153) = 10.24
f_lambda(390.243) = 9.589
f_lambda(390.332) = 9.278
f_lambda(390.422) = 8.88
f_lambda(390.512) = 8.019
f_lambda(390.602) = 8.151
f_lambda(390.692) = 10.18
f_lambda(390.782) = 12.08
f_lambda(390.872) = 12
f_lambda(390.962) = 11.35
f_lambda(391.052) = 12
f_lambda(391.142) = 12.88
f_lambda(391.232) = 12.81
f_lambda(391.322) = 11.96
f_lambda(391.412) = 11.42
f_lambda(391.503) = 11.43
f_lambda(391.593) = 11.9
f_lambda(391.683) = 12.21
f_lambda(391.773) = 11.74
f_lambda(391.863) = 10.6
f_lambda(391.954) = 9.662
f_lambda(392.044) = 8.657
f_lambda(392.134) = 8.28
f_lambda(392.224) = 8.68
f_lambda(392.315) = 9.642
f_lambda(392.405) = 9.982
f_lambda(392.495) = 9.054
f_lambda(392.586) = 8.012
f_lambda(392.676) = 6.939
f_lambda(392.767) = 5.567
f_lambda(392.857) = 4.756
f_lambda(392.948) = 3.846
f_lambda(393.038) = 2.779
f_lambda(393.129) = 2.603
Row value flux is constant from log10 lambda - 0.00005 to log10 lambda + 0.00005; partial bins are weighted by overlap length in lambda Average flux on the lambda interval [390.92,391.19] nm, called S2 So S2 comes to 12.1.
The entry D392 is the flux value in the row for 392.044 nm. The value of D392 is 8.657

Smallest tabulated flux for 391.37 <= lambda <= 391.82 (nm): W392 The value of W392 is 11.42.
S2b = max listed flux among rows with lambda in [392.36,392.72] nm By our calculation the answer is 9.982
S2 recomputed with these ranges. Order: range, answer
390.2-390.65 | 8.8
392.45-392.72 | 8.01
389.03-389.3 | 10.5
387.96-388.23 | 8.69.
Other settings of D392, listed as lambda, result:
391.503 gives 11.43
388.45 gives 8.805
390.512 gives 8.019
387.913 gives 7.916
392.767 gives 5.567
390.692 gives 10.18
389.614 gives 10.85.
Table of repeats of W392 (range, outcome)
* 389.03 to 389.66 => 9.588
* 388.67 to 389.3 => 6.667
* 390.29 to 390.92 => 8.019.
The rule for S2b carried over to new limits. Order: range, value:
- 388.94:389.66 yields 11.02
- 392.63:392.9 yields 6.939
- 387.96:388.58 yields 9.196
